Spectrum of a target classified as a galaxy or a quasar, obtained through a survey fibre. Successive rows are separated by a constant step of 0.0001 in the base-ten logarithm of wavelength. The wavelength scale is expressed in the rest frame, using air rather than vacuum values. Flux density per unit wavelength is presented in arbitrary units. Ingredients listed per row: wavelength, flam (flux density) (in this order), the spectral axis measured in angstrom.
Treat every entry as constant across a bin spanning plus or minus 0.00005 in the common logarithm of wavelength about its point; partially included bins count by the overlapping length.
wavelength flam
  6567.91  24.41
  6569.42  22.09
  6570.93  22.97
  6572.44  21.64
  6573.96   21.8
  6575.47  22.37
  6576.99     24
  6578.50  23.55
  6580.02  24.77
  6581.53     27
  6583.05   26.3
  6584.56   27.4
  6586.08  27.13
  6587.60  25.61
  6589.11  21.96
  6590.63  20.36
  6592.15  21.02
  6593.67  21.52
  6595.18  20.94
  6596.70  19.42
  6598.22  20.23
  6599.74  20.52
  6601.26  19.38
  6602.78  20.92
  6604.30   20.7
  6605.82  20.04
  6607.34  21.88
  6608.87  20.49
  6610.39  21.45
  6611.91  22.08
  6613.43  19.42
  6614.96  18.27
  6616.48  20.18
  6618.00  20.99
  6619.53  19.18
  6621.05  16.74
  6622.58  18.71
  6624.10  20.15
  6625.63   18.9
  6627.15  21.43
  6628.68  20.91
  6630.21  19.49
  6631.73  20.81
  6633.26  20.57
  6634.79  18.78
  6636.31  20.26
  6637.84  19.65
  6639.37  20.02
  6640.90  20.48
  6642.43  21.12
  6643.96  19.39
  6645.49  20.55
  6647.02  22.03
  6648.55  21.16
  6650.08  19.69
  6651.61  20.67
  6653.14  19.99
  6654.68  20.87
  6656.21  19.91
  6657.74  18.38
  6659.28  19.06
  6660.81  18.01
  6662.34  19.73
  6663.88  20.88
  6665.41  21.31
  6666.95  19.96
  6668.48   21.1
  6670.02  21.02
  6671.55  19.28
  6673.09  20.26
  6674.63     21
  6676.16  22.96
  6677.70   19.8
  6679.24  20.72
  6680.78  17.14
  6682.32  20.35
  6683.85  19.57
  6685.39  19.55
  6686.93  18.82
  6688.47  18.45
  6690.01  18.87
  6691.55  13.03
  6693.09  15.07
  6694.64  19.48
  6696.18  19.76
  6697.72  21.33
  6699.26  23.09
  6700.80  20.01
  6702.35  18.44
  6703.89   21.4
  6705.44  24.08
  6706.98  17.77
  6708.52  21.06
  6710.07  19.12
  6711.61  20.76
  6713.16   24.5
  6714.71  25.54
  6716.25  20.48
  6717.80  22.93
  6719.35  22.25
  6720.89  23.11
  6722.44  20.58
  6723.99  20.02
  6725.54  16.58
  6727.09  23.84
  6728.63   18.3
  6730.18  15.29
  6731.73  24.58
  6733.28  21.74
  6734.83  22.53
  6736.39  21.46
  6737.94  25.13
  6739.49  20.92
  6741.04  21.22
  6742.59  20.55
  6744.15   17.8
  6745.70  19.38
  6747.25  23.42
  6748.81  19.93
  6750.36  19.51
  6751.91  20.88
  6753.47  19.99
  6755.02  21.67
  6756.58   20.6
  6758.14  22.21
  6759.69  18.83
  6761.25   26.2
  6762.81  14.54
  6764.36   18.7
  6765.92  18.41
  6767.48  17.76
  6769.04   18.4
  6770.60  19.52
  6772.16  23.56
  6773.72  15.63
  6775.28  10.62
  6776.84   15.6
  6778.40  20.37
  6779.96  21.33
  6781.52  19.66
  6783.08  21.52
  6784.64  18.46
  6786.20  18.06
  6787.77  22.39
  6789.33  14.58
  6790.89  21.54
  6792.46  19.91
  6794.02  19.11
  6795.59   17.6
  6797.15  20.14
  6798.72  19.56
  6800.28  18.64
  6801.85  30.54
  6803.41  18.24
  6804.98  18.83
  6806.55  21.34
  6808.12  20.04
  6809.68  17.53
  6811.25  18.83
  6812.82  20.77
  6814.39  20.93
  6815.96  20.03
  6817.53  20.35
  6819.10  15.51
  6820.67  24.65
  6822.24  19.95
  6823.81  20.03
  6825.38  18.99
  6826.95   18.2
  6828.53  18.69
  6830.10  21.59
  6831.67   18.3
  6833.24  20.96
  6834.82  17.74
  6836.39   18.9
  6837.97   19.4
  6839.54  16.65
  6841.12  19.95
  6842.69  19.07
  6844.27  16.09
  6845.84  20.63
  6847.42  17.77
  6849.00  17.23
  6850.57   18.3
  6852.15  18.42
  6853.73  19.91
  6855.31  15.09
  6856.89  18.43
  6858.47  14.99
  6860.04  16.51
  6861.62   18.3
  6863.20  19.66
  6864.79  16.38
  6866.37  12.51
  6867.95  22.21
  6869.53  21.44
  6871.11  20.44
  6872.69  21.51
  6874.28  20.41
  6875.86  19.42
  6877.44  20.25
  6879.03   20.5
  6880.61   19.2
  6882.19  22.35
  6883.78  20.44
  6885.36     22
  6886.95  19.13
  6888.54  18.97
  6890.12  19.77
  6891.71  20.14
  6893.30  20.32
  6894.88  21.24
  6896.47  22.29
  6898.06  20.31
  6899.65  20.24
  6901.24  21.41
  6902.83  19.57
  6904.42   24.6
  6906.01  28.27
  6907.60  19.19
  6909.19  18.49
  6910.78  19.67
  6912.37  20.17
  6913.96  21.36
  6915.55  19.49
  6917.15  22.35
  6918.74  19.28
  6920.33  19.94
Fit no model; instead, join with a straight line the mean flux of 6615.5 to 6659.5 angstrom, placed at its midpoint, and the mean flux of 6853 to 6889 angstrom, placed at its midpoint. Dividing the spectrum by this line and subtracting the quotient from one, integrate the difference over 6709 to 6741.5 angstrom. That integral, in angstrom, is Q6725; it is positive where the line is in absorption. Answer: -3.0 angstrom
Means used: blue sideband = 20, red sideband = 19.1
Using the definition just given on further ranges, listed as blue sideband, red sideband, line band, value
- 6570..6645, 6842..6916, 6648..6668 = 1.0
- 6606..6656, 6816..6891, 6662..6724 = -1.5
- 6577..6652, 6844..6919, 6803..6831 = 0.5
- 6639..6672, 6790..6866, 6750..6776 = 0.4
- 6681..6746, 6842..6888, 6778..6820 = -0.6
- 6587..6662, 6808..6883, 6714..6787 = -2.3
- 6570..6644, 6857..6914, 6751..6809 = 2.7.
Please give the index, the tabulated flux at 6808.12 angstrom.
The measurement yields 20.04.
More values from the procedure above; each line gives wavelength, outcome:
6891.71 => 20.14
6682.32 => 20.35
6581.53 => 27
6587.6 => 25.61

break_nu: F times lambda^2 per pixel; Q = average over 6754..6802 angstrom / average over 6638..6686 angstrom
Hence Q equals 1.0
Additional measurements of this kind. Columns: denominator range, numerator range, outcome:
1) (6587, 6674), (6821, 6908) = 1.03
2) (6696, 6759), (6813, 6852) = 0.94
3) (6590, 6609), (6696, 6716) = 1.07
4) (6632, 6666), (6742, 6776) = 1.00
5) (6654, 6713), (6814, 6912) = 1.04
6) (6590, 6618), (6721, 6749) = 1.06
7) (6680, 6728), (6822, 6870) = 0.95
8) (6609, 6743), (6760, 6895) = 0.99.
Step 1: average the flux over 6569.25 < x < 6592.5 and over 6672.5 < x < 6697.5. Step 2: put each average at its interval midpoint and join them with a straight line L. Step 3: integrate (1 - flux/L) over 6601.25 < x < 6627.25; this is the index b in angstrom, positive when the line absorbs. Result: 2.7 angstrom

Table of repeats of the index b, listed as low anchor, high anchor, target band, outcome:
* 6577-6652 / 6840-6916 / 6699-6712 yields 0.1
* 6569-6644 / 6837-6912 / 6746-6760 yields -0.3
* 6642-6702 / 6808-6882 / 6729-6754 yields -1.8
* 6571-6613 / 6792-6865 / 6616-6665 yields 3.9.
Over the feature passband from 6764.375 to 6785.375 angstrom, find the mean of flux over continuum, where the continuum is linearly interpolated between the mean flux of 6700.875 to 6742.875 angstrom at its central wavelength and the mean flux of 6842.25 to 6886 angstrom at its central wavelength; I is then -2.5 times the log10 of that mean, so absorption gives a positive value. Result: 0.10 mag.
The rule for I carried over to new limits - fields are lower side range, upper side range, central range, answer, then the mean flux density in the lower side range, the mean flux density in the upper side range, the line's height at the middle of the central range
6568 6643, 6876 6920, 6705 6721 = -0.038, 21.4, 20.8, 21.1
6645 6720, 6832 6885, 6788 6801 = 0.017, 20.2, 18.8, 19.3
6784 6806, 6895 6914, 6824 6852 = 0.092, 19.9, 21.3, 20.4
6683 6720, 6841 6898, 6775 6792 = 0.051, 20.2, 19.2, 19.7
